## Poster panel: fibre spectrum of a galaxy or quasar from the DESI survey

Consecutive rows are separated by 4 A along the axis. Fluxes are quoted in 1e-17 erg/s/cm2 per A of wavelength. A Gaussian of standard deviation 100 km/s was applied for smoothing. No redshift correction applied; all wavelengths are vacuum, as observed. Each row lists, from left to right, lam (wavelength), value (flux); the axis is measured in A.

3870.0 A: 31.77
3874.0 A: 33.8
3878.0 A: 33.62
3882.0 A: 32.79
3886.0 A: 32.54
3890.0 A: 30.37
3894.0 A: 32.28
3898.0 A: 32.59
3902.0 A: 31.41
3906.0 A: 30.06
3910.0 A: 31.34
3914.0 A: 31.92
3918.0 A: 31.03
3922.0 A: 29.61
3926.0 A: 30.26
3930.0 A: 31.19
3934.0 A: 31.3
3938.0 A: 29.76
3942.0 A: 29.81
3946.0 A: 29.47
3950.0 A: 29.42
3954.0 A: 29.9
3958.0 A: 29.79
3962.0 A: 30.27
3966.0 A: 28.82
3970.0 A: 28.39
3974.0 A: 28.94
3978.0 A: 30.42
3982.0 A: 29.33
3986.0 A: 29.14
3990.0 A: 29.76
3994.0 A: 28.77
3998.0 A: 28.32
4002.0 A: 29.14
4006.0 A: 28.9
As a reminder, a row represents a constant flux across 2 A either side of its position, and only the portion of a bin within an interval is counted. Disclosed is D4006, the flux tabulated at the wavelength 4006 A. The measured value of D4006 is 28.9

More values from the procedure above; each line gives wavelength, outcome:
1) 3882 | 32.79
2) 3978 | 30.42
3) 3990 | 29.76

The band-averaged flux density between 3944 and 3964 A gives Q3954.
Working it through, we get 29.8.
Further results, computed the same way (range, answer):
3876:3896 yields 32.3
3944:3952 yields 29.4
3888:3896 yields 31.3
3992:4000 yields 28.5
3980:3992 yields 29.4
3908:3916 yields 31.6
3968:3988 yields 29.2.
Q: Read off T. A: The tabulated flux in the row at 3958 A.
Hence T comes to 29.79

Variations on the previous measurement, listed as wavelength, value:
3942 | 29.81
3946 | 29.47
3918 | 31.03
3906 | 30.06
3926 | 30.26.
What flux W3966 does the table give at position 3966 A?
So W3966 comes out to 28.82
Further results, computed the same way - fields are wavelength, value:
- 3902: 31.41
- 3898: 32.59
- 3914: 31.92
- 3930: 31.19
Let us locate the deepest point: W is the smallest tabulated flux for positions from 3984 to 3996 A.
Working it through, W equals 28.77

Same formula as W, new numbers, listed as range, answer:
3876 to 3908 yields 30.06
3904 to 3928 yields 29.61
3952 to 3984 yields 28.39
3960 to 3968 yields 28.82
